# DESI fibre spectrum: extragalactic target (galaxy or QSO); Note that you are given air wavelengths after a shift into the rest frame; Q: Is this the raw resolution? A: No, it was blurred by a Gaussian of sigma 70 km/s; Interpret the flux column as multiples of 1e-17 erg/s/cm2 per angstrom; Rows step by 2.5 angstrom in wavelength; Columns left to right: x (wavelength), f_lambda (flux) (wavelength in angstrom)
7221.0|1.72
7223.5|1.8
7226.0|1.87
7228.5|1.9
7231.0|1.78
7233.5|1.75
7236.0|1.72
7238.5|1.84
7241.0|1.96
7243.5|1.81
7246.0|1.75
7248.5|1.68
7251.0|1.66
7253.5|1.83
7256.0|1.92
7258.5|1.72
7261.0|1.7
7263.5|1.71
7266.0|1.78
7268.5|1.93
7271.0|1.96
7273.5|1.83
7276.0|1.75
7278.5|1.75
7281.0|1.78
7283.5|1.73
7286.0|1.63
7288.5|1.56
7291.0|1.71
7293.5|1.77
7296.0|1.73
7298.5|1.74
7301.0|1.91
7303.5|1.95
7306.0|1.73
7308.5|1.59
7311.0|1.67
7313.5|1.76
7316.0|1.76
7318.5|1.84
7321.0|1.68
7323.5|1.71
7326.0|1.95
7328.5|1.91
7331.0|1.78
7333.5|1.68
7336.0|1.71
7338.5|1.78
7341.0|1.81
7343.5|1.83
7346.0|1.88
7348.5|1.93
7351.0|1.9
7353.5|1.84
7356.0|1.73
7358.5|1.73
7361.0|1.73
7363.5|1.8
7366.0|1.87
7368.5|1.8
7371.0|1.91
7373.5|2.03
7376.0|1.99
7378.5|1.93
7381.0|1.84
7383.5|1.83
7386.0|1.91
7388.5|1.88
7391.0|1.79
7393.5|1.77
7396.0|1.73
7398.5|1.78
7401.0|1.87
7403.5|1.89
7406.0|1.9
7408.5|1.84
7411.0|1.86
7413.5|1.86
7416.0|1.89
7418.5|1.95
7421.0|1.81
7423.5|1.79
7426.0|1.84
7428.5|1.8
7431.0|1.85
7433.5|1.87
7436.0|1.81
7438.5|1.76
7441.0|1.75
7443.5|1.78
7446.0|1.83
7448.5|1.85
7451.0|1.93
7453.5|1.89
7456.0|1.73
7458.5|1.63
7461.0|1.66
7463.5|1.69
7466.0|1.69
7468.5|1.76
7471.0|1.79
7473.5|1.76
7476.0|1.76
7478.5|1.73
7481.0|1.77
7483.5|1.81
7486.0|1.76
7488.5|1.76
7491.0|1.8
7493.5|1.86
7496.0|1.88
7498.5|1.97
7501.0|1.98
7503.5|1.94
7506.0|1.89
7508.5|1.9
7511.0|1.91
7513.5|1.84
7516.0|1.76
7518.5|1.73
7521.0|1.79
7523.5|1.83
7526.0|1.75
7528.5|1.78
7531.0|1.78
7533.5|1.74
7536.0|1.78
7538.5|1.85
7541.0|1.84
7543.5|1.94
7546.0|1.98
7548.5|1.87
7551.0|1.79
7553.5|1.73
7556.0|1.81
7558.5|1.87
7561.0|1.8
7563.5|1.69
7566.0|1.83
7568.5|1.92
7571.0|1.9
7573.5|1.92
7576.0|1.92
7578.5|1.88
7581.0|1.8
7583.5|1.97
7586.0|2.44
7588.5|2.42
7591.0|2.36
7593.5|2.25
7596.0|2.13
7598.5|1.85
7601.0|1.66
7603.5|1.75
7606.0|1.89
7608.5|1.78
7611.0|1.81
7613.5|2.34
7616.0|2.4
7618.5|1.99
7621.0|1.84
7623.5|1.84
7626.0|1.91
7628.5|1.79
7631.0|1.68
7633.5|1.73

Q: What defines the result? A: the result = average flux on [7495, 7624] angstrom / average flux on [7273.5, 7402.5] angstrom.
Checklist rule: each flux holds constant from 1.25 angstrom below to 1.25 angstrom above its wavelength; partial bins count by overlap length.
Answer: 1.06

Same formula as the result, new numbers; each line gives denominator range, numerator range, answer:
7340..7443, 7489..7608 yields 1.03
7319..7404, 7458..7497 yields 0.96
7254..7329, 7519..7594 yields 1.07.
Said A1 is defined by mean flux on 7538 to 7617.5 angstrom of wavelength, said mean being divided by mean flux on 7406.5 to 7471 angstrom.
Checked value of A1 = 1.08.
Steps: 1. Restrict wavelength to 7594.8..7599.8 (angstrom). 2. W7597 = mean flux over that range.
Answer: 1.99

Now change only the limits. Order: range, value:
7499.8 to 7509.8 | 1.93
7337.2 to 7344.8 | 1.81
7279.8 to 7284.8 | 1.75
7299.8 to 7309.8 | 1.79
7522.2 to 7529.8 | 1.79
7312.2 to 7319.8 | 1.79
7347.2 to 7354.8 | 1.89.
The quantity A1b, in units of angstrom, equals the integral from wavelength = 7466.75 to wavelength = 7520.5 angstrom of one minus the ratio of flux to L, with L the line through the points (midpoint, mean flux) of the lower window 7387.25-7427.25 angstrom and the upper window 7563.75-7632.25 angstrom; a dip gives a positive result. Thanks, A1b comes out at 2.1 angstrom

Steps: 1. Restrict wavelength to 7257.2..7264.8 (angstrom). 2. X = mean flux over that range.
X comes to 1.71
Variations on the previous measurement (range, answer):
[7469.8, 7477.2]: 1.77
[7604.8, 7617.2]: 2.04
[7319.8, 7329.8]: 1.81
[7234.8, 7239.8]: 1.78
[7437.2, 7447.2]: 1.78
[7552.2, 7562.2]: 1.8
